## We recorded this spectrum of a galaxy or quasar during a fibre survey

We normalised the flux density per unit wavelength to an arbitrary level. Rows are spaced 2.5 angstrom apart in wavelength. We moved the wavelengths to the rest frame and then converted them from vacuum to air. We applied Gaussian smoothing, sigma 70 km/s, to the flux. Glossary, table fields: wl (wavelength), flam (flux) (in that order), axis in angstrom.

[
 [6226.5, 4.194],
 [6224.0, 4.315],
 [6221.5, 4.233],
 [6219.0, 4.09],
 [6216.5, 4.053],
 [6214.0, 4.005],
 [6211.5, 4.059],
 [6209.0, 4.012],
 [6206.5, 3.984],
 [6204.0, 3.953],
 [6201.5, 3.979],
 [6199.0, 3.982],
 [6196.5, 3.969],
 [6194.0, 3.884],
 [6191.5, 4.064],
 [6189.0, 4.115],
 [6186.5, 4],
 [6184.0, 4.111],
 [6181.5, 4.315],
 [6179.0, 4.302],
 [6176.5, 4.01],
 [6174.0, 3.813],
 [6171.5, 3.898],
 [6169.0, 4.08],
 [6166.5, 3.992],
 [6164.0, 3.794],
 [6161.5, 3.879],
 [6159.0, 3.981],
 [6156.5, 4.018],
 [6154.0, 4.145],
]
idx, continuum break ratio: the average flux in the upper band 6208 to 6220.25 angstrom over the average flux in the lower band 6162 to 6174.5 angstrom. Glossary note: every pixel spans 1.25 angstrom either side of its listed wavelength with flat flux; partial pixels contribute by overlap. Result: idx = 1.03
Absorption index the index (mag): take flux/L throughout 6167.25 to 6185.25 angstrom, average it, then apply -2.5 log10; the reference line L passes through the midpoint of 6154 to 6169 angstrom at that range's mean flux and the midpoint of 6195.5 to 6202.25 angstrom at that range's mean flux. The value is -0.03 mag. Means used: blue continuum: 3.96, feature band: 4.07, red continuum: 3.98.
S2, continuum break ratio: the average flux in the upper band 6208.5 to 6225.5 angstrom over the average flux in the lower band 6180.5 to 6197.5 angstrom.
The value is 1.01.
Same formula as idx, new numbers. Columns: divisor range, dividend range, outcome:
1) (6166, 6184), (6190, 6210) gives 0.98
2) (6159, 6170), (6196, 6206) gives 1.01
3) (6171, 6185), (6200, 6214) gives 0.98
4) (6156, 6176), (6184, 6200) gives 1.02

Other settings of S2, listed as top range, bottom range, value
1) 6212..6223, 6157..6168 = 1.04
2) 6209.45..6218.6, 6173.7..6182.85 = 0.98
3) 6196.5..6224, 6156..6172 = 1.02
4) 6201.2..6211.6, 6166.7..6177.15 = 1.01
